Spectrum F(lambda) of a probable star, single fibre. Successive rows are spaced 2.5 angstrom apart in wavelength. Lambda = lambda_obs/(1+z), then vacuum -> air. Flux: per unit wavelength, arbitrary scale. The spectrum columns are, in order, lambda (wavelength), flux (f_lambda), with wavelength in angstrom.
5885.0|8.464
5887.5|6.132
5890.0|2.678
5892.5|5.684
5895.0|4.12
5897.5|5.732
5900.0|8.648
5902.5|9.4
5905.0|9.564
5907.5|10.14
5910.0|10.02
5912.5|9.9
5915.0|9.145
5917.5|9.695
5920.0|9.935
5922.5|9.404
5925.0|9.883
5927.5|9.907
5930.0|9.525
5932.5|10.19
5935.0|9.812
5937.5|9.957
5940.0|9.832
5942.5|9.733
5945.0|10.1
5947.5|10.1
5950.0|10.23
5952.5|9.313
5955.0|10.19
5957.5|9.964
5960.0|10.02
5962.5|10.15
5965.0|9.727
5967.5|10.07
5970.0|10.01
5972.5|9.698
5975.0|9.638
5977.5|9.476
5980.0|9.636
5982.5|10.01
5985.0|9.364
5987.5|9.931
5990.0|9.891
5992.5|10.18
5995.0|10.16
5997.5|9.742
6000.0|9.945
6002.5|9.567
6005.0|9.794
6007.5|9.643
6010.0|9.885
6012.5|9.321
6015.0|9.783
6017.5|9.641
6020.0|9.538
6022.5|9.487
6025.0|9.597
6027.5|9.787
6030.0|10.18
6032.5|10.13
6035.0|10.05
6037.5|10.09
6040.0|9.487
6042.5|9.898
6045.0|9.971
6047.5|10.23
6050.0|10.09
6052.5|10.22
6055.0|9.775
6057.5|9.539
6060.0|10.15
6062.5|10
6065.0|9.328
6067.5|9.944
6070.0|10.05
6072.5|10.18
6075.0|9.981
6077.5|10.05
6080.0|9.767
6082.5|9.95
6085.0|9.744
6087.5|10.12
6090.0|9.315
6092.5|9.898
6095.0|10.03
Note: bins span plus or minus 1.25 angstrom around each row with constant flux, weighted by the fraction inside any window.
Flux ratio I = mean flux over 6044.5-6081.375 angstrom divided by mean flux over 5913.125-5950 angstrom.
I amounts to 1.0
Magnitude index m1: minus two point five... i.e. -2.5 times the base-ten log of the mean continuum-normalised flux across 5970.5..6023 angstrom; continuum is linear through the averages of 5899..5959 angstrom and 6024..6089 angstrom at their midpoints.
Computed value 0.01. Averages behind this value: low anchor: 9.78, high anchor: 9.93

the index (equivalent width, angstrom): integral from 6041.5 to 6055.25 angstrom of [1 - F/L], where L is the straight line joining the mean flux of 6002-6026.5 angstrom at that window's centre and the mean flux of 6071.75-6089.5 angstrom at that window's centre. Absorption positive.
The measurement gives -0.4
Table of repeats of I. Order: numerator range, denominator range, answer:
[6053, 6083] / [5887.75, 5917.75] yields 1.27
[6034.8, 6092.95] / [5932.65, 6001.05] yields 1.00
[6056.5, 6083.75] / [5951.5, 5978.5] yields 1.01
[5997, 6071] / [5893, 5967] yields 1.04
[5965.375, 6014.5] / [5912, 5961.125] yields 0.99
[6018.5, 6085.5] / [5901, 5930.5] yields 1.02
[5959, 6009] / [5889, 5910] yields 1.36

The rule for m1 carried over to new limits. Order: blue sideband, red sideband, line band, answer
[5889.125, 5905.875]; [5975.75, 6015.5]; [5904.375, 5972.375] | -0.25 mag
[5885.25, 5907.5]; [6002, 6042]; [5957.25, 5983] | -0.16 mag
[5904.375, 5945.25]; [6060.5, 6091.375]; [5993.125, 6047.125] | 0.00 mag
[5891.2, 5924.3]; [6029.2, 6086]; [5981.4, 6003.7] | -0.06 mag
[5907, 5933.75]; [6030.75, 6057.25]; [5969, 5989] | 0.02 mag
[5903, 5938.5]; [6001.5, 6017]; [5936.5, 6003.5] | -0.02 mag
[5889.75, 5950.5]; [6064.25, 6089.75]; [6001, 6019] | -0.02 mag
